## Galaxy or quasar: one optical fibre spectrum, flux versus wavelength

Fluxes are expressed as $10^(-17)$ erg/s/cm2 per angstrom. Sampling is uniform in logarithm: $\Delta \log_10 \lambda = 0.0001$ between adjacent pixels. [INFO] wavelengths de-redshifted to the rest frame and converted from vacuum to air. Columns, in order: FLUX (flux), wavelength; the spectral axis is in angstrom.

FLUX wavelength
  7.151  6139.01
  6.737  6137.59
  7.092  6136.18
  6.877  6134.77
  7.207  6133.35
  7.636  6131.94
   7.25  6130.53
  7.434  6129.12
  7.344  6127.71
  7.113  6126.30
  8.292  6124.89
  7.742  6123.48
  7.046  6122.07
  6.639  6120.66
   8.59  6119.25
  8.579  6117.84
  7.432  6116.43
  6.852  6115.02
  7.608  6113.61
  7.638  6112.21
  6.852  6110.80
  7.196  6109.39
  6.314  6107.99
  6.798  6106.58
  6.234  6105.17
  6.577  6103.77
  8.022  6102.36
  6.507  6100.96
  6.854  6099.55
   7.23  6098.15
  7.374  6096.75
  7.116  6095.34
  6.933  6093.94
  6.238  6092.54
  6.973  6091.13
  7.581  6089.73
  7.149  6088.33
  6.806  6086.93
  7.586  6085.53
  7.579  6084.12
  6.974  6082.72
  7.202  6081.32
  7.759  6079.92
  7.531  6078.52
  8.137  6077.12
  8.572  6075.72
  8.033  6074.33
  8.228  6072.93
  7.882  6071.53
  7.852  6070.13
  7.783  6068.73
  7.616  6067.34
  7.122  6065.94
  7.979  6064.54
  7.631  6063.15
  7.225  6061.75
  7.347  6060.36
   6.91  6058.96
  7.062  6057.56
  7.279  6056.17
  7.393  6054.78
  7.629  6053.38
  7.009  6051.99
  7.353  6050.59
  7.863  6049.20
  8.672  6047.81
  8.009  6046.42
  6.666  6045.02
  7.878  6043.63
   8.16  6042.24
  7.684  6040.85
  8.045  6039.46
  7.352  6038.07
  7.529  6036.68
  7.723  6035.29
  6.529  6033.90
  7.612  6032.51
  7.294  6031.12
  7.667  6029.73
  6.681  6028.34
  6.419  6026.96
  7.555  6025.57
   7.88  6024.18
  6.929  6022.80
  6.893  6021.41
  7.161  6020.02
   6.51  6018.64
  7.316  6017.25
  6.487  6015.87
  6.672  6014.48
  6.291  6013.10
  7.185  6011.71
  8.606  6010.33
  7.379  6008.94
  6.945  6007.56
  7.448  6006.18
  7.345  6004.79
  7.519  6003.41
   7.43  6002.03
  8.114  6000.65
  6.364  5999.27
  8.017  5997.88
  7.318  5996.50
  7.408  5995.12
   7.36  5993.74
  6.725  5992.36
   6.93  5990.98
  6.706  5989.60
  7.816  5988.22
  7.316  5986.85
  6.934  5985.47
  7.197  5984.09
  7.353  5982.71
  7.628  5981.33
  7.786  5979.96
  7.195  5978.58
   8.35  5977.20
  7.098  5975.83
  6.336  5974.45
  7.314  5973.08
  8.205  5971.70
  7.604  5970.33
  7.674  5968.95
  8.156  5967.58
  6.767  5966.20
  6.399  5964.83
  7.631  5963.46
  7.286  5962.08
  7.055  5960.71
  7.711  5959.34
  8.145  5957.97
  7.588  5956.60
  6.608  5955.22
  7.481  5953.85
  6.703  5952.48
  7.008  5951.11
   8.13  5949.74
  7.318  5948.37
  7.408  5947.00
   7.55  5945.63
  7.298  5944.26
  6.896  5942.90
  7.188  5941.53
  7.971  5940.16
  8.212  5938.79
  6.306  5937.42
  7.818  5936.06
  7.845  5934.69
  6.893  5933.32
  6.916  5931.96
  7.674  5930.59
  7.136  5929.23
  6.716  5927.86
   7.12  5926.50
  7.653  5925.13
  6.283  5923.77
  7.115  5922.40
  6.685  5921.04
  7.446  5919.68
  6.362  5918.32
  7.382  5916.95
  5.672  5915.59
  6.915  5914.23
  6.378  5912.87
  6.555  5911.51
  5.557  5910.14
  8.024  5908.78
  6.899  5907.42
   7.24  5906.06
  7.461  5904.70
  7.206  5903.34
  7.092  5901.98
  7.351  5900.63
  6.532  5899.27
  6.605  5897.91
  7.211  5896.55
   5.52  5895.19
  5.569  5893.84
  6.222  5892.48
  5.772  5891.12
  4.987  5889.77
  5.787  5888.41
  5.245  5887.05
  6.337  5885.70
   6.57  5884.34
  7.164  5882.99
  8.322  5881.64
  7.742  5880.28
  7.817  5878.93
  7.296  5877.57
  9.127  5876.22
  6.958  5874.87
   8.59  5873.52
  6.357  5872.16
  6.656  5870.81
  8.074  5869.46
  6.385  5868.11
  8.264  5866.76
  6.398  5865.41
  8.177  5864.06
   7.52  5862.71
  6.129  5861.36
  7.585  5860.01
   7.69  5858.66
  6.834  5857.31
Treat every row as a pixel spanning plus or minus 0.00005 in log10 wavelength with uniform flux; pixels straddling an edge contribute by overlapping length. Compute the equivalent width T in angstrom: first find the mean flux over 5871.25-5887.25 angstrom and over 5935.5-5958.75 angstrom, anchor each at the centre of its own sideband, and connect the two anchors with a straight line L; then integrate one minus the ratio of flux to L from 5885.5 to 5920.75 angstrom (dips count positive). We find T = 4.0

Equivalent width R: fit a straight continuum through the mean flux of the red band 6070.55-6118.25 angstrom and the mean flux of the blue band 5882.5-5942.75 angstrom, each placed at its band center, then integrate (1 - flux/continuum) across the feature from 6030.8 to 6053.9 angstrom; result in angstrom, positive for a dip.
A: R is -1.4 angstrom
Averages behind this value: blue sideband 6.79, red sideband 7.3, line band 7.59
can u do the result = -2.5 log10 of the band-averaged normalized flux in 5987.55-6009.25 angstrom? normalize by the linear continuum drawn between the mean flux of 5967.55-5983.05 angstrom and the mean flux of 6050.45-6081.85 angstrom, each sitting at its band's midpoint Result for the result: 0.037 mag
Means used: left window 7.54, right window 7.59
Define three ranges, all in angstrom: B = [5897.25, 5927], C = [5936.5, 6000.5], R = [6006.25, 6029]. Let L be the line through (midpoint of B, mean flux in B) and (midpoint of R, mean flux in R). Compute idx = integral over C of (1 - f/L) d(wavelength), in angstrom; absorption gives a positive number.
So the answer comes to -3.3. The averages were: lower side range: 6.89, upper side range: 7.07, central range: 7.34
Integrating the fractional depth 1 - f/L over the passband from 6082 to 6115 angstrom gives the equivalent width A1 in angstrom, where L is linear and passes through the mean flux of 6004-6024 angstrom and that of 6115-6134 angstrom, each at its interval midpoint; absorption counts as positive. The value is 1.7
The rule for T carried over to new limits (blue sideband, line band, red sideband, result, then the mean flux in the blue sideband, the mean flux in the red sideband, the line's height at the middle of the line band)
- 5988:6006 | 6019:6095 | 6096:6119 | -2.4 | 7.3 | 7.16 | 7.22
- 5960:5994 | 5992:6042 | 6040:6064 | 1.0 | 7.31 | 7.52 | 7.43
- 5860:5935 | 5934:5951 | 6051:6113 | -1.1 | 6.93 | 7.31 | 7.02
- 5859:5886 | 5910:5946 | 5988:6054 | 1.6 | 7.39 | 7.33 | 7.37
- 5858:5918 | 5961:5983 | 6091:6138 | -1.3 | 6.91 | 7.19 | 7.02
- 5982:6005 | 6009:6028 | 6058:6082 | 0.9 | 7.28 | 7.69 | 7.42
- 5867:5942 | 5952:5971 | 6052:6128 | -0.7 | 6.95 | 7.37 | 7.08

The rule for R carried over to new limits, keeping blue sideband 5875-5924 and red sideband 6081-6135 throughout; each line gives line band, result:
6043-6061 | -0.9 angstrom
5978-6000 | -0.9 angstrom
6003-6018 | -0.4 angstrom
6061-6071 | -0.7 angstrom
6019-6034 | -0.2 angstrom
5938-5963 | -2.0 angstrom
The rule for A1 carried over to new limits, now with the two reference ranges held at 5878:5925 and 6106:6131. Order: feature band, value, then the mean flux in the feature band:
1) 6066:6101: -0.8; 7.43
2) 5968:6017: -2.4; 7.32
